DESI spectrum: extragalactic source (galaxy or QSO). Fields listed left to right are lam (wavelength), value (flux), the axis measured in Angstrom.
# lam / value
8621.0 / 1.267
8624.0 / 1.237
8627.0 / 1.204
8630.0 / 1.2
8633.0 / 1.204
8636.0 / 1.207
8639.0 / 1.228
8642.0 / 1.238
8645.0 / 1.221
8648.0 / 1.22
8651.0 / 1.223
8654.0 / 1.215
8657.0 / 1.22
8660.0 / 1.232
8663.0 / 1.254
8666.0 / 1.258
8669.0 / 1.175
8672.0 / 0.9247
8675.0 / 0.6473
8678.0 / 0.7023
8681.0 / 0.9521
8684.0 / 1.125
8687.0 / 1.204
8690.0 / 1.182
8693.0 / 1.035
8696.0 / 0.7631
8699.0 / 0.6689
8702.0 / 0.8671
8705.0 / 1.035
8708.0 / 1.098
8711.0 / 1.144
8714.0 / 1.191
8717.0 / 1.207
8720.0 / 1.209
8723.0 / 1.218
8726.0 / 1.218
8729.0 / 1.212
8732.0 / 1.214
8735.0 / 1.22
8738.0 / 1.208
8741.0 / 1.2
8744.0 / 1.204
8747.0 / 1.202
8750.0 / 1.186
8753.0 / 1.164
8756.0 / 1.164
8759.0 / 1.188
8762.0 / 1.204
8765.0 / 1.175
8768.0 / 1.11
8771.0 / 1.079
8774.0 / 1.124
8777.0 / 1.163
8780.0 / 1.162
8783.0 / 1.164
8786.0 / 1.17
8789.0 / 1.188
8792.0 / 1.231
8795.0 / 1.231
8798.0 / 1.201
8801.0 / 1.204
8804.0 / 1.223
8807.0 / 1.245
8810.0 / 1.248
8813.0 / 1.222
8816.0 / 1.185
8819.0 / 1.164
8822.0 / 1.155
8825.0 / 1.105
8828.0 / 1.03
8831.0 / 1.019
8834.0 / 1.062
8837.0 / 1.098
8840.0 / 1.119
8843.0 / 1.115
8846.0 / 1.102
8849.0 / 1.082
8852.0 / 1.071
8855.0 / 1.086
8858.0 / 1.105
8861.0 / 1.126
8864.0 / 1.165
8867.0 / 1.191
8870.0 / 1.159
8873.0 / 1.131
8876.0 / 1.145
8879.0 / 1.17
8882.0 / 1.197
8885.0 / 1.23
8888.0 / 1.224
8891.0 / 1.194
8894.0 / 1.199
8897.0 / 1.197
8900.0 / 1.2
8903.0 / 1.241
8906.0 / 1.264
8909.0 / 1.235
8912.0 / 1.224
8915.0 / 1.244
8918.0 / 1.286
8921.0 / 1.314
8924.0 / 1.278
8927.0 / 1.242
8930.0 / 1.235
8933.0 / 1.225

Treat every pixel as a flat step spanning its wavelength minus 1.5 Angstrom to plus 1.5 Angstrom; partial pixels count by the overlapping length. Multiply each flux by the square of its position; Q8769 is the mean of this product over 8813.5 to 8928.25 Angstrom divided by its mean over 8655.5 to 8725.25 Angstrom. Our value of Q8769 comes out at 1.15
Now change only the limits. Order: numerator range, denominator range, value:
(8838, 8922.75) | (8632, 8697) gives 1.11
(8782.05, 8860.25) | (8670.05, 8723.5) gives 1.17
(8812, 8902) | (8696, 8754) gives 1.04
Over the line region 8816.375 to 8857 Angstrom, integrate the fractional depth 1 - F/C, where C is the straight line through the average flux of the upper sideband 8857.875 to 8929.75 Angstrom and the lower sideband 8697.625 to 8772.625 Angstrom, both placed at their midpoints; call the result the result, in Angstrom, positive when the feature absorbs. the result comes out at 3.1 Angstrom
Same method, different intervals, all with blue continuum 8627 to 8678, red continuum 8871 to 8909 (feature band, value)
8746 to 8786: 0.5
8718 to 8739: -0.8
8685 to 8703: 3.1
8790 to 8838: 0.8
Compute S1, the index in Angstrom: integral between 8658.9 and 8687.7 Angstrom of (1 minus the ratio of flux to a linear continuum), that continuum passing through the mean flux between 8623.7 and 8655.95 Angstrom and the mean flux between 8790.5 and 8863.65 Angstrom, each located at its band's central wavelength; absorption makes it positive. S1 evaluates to 3.9 Angstrom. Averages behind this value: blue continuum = 1.22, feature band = 1.04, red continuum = 1.14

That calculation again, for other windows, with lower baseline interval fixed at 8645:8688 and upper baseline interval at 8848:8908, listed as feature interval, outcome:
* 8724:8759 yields -2.3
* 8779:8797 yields -0.8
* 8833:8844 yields 0.5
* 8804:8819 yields -0.9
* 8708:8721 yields -0.7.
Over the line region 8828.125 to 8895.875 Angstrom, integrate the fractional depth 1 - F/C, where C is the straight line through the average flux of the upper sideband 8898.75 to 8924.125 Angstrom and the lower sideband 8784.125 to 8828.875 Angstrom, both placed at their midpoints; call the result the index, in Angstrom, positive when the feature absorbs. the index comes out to 4.9 Angstrom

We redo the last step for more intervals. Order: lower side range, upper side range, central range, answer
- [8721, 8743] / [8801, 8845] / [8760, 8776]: 0.6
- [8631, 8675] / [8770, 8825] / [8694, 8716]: 3.9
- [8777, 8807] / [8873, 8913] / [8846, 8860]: 1.3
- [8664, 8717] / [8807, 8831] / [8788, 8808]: -1.5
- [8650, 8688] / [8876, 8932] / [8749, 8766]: -0.6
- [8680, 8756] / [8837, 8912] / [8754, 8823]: -2.6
